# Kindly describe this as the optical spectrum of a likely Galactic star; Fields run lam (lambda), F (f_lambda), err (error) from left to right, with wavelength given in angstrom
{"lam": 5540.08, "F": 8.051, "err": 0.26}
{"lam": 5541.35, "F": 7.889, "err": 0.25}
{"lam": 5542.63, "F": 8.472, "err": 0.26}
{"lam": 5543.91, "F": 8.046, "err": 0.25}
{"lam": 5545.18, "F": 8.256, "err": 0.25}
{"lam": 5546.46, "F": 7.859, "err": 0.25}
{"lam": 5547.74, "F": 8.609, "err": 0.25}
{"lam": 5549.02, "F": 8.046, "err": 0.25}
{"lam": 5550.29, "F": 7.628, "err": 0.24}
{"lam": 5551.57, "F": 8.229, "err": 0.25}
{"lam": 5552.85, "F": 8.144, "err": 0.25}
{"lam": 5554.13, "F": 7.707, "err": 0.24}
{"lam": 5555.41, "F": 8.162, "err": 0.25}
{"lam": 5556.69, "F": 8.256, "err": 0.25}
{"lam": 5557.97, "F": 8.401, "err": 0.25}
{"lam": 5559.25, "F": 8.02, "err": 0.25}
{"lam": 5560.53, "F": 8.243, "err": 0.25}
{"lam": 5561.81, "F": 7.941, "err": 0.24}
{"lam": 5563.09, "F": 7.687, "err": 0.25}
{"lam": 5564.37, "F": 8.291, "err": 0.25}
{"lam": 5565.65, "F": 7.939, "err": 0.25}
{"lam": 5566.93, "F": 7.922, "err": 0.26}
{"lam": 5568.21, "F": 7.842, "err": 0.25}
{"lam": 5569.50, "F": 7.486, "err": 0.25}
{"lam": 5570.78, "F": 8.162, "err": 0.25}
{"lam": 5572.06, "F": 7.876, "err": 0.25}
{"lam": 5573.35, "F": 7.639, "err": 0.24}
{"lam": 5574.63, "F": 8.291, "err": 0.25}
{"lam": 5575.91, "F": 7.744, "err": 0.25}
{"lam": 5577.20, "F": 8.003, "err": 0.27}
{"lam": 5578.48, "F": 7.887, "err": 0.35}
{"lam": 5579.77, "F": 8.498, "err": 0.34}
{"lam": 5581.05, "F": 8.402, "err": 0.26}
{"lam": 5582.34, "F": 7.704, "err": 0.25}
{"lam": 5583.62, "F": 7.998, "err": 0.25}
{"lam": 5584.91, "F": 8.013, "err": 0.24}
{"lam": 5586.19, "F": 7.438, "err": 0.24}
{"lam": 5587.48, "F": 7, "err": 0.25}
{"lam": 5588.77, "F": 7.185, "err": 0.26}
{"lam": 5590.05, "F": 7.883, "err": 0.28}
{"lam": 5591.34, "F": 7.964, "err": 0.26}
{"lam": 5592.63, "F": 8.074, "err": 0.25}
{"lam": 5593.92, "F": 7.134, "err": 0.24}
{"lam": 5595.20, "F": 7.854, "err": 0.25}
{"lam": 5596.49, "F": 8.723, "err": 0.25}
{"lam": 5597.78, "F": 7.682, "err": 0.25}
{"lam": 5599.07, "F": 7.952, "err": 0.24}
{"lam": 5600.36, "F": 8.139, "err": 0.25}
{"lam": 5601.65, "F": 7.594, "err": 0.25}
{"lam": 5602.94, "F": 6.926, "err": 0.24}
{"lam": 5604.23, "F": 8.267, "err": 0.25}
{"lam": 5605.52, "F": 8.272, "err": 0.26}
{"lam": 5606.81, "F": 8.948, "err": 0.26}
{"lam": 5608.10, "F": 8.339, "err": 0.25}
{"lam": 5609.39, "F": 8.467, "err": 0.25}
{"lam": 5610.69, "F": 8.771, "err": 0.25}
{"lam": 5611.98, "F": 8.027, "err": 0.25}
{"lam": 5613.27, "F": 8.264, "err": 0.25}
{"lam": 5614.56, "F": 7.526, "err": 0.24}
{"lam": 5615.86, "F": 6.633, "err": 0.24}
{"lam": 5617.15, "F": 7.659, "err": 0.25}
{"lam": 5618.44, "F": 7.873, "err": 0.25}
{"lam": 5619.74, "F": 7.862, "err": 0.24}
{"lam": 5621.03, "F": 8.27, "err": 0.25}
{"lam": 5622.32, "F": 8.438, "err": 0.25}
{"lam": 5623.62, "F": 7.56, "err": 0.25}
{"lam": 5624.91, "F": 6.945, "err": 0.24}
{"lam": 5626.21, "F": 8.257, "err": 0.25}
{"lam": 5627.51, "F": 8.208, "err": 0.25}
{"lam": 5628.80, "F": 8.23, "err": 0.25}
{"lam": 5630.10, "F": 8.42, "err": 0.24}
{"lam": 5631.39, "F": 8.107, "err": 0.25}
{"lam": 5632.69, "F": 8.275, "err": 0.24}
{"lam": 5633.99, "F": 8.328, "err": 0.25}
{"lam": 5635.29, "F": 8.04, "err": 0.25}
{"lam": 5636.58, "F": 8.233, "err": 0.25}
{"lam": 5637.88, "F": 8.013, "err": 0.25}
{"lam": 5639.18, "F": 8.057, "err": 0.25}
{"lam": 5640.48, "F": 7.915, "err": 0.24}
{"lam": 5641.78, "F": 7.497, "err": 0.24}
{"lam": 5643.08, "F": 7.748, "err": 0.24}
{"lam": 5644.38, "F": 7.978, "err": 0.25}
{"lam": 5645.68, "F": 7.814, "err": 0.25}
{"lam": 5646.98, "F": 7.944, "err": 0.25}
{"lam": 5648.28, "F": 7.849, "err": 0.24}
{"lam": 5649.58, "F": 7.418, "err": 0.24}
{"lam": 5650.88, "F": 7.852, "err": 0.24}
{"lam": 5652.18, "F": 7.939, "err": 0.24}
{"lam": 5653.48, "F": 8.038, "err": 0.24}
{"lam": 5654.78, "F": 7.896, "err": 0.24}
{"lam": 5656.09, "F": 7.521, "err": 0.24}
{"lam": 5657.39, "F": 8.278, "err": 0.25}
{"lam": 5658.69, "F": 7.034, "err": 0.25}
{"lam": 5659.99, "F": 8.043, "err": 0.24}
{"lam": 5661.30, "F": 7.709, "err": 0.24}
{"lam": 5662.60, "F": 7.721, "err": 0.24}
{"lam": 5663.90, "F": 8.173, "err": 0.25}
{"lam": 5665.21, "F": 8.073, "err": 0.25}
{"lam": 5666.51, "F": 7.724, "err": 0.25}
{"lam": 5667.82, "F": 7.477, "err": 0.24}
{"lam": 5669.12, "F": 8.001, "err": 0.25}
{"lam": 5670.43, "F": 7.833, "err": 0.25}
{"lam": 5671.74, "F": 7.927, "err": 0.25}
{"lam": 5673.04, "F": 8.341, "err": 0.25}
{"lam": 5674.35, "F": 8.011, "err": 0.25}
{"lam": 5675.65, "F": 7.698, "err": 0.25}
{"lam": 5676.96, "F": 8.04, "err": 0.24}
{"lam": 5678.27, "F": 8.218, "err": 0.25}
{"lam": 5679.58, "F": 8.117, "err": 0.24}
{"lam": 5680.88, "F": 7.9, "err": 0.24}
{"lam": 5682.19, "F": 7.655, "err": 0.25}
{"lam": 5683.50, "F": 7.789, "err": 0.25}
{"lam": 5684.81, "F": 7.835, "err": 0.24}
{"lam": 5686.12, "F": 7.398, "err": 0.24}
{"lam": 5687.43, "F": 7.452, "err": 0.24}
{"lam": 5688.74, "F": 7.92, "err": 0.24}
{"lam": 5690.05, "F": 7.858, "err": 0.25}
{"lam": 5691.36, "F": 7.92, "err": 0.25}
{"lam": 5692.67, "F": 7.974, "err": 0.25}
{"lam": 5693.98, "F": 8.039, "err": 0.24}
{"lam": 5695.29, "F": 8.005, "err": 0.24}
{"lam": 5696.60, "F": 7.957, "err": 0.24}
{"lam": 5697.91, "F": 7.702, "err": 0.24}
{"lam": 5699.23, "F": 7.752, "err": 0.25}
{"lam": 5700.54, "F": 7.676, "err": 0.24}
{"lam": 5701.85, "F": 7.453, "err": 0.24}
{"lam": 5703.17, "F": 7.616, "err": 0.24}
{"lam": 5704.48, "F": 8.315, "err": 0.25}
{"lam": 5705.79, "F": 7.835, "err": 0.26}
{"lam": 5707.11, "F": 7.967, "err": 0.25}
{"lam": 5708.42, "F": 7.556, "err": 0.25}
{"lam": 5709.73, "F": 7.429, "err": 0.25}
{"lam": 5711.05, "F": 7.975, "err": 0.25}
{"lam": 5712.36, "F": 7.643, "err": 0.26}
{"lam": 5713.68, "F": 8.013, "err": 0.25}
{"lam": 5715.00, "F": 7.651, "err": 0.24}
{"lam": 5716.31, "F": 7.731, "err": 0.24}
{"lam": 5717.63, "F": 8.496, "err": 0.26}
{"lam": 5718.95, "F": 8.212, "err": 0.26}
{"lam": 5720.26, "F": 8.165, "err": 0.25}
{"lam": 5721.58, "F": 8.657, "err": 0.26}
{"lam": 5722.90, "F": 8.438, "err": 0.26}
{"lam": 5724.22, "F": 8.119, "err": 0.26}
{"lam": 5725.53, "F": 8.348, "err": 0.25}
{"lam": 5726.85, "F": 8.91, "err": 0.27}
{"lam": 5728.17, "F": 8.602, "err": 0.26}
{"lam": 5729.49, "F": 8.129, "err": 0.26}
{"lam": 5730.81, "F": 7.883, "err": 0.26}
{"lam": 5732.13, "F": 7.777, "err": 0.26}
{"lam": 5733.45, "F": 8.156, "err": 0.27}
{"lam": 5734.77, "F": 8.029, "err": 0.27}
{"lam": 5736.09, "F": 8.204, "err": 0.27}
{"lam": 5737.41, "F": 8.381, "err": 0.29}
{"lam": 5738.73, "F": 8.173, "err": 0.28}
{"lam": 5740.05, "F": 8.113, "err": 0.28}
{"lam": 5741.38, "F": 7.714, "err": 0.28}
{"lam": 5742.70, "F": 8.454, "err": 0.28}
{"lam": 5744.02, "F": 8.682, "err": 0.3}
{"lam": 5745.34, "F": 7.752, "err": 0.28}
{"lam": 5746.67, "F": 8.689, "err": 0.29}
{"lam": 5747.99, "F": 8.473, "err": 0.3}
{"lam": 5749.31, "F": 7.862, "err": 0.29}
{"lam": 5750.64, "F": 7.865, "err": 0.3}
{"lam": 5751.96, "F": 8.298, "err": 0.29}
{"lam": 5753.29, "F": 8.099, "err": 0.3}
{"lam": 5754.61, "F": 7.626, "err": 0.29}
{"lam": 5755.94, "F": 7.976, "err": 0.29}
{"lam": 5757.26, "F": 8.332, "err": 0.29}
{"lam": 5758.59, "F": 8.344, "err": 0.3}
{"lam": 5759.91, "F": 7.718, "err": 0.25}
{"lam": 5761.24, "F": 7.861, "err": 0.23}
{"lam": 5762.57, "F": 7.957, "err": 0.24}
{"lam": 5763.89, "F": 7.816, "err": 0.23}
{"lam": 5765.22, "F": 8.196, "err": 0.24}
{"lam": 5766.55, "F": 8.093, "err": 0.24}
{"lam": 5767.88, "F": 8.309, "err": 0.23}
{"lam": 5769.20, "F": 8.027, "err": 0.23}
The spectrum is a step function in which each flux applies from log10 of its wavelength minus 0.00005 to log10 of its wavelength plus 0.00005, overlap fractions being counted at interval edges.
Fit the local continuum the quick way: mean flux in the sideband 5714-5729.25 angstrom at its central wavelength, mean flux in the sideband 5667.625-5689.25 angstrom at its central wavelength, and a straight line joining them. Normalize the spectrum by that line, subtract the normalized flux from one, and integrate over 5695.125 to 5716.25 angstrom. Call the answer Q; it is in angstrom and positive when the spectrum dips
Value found 0.93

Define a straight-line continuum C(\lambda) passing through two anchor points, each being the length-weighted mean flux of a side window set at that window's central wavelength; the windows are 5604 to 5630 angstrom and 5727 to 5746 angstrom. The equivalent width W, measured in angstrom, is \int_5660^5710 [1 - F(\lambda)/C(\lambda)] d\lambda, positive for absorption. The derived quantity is 1.6 angstrom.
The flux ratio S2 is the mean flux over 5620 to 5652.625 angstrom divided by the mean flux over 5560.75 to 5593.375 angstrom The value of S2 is 1.0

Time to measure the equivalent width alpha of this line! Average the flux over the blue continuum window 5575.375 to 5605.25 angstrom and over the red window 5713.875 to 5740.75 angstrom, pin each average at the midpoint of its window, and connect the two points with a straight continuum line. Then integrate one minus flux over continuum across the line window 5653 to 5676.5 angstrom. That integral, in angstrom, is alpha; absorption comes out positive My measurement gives 0.5 angstrom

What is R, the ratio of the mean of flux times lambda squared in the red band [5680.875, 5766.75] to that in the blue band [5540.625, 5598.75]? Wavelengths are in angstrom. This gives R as 1.06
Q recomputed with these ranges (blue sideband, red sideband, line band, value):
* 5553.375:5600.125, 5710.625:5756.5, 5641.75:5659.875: 0.5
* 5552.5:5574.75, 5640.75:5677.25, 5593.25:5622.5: -0.2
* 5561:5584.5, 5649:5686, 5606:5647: -0.6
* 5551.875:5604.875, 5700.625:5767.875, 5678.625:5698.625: 0.5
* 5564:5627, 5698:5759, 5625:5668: 0.2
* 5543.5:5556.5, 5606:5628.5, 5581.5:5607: 0.7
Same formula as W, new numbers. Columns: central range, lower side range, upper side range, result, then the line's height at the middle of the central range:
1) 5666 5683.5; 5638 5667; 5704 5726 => 0.0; 7.9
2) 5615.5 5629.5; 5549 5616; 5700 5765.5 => 0.3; 7.99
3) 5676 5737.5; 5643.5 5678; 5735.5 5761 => 0.3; 8.01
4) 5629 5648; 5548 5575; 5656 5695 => -0.3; 7.91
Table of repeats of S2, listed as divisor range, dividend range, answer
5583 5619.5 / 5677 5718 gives 0.99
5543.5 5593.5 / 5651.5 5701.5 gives 0.99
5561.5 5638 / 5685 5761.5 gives 1.01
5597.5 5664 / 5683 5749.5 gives 1.01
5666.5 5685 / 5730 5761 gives 1.03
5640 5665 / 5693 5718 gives 1.00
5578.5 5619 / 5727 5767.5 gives 1.03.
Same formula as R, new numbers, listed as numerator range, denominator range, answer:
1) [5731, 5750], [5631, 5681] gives 1.06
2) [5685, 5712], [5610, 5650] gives 1.00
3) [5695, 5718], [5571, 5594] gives 1.04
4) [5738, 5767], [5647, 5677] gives 1.06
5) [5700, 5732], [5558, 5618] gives 1.06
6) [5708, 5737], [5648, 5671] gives 1.06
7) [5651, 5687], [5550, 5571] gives 1.02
